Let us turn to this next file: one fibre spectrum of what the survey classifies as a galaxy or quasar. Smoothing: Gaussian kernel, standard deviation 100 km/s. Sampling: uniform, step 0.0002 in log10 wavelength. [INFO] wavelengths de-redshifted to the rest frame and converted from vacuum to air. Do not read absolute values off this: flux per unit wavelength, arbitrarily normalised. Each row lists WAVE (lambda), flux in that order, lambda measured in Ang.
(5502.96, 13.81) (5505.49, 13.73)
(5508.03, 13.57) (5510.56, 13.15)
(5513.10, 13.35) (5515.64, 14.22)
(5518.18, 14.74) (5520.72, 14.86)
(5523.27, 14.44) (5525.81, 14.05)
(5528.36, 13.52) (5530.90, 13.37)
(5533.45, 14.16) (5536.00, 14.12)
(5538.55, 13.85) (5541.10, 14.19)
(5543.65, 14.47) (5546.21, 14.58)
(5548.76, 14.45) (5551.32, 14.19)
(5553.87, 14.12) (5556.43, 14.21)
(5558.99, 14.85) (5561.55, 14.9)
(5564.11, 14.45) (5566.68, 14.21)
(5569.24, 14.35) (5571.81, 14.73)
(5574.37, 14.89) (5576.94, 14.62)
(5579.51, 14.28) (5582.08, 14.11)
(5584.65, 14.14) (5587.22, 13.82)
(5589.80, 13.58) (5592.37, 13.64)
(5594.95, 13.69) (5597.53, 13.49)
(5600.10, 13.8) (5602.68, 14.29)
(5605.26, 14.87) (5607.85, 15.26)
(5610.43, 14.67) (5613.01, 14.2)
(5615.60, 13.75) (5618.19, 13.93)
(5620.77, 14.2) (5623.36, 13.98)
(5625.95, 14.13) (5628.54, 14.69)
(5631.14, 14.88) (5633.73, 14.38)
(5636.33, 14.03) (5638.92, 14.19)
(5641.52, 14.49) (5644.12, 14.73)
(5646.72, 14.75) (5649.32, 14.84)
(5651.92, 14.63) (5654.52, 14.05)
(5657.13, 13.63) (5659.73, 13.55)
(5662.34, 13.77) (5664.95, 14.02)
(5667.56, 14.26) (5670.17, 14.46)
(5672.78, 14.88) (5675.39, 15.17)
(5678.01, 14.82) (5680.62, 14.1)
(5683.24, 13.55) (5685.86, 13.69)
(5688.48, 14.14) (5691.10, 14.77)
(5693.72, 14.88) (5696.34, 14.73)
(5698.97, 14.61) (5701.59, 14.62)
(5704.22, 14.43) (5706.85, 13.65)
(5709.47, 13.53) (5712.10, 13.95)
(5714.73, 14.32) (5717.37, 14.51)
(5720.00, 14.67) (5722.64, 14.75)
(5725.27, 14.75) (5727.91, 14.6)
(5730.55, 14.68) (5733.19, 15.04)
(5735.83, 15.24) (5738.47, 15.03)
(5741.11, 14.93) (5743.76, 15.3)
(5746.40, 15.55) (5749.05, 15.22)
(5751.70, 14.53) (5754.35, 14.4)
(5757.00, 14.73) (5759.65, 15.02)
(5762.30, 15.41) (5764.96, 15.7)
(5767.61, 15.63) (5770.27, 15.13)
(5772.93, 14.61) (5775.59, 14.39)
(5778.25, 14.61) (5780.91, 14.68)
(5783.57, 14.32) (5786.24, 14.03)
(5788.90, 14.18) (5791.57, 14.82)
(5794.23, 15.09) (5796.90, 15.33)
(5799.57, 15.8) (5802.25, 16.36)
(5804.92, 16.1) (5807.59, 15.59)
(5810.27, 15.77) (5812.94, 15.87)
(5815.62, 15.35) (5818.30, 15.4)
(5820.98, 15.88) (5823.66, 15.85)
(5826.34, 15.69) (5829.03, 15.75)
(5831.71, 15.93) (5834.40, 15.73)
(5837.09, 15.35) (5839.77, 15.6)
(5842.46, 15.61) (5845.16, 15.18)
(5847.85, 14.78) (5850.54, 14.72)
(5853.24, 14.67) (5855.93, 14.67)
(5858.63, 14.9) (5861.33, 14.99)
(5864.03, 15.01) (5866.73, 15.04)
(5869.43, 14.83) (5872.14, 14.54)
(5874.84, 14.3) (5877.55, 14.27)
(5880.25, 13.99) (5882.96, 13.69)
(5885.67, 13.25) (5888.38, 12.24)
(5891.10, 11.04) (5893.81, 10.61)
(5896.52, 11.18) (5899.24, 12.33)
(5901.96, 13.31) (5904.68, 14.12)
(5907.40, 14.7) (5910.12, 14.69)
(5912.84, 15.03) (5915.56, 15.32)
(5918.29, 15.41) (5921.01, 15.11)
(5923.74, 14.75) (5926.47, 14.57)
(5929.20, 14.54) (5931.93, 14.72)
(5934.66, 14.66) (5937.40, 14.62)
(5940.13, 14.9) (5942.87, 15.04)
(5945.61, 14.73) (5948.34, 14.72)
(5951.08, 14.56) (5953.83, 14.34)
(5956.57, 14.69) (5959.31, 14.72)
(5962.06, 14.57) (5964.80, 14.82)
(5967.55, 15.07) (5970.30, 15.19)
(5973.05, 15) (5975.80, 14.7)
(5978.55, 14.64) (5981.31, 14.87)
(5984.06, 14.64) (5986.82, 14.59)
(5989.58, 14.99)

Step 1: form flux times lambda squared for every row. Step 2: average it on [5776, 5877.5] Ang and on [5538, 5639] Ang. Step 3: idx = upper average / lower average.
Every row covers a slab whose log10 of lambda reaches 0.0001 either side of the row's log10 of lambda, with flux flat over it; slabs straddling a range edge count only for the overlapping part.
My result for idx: 1.16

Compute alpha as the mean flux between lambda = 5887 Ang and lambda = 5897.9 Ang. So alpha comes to 11.3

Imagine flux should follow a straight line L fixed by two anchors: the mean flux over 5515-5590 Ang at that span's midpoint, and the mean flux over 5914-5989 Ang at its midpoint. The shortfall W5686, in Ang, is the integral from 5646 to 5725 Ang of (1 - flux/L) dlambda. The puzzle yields 0.73 Ang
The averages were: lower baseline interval 14.3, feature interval 14.3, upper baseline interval 14.8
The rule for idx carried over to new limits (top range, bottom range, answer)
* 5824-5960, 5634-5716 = 1.09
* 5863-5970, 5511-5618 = 1.13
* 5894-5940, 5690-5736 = 1.05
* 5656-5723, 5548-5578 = 1.03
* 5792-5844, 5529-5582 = 1.20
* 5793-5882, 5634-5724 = 1.13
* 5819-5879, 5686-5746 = 1.09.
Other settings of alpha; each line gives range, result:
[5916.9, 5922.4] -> 15.3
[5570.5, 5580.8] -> 14.6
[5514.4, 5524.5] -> 14.6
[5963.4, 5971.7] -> 15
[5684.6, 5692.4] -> 14.2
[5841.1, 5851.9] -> 15.1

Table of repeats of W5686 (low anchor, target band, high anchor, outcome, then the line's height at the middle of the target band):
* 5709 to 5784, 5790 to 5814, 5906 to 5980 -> -1.3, 14.8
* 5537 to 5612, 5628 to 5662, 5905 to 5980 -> 0.1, 14.4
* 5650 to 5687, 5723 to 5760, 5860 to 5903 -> -2.6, 13.9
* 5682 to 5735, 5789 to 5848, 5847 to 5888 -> -4.6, 14.4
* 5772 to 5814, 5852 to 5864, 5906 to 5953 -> 0.1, 15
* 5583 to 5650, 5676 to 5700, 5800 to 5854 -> 0.5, 14.7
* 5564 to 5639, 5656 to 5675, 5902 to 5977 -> 0.3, 14.3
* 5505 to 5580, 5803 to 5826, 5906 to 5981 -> -1.8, 14.6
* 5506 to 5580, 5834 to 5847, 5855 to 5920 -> -1.4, 13.9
